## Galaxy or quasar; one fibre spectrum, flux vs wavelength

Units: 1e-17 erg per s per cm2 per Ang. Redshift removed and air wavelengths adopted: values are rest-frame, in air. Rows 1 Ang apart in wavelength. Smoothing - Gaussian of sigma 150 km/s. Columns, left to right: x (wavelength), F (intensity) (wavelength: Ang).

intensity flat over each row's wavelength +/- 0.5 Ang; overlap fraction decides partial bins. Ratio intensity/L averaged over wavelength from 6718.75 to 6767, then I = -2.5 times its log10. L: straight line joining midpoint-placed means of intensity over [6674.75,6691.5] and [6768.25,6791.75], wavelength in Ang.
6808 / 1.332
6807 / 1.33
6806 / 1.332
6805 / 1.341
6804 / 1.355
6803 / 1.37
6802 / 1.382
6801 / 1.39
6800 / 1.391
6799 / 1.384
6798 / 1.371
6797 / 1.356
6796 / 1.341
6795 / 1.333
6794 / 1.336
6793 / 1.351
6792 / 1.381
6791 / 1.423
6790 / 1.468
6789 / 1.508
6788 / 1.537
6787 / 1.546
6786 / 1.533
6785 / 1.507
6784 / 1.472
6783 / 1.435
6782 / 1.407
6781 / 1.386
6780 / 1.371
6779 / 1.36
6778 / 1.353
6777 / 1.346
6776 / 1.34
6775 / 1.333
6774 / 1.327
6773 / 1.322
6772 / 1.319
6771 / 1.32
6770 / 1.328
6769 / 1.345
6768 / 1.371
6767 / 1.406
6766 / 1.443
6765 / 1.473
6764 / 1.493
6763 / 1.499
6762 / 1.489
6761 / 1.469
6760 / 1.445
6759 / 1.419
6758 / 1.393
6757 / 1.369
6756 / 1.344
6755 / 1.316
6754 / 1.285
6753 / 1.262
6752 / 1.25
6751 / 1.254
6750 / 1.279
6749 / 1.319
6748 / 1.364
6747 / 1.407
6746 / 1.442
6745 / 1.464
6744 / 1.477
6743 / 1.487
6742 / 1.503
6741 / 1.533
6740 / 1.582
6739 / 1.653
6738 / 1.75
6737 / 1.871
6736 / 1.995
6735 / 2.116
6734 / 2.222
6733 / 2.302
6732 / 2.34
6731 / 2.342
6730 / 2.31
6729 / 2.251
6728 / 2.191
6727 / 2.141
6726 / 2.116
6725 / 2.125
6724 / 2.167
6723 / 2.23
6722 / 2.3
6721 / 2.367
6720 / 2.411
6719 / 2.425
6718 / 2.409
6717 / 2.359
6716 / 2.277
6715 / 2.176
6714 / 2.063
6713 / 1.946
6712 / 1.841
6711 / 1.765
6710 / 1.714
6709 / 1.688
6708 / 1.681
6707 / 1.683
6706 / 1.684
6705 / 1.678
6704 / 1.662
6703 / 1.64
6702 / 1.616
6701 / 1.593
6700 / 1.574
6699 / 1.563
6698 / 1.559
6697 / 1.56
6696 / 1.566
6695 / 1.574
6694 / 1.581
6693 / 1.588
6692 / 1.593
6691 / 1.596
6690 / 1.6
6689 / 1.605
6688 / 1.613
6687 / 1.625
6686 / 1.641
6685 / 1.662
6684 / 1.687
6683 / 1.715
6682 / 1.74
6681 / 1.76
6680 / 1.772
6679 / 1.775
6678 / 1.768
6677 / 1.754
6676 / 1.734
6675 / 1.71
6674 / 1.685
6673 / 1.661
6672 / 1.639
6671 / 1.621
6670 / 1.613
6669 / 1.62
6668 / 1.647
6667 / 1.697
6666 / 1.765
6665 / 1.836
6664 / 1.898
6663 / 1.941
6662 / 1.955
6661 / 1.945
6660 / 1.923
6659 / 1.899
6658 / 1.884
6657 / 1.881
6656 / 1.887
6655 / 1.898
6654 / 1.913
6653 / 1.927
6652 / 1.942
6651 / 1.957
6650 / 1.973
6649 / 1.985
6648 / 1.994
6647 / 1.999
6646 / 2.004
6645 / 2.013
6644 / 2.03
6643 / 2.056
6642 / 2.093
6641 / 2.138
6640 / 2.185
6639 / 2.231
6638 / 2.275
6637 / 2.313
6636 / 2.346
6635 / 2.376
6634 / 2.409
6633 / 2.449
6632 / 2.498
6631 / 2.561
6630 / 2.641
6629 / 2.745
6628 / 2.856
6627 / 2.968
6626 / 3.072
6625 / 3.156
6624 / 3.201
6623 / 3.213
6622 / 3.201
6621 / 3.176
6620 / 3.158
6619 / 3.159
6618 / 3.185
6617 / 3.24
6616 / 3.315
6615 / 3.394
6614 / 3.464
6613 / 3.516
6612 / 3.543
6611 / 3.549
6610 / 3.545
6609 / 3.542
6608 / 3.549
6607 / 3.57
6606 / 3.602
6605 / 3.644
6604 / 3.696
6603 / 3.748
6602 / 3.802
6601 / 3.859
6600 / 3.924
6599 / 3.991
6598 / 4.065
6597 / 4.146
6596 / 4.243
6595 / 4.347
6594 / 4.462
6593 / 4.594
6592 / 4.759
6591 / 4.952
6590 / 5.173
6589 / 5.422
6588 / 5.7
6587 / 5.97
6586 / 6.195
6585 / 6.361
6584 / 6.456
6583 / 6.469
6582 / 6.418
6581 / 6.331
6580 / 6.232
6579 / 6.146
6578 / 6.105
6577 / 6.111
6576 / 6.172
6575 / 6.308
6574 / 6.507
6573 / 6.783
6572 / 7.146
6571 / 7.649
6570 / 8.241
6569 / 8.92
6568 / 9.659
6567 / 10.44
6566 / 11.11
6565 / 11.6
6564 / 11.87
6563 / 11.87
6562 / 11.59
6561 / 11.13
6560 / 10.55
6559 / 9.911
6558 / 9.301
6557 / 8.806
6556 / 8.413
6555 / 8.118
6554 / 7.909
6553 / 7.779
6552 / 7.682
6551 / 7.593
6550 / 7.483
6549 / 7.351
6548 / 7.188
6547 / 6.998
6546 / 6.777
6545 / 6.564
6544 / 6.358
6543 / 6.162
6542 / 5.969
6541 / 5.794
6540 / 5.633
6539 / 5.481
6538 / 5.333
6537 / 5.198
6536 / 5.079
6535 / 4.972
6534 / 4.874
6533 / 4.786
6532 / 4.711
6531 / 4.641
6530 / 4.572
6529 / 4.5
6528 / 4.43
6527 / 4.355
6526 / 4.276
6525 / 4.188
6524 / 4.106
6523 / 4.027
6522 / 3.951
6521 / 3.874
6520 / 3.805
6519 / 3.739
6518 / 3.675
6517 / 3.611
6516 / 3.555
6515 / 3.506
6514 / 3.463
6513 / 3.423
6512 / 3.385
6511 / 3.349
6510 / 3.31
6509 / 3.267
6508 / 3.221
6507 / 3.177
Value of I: -0.144 mag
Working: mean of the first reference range 1.69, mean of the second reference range 1.4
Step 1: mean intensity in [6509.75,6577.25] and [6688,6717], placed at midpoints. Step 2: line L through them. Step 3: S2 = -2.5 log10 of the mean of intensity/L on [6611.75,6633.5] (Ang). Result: 0.314 mag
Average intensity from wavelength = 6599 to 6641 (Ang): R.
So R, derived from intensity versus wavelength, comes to 3.12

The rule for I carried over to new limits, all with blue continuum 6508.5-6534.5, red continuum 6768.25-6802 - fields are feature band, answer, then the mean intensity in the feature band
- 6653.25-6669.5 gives 0.37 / 1.85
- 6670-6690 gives 0.39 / 1.69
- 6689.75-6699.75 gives 0.40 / 1.58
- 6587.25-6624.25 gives -0.22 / 3.87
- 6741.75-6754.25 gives 0.27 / 1.37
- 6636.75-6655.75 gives 0.32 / 2.04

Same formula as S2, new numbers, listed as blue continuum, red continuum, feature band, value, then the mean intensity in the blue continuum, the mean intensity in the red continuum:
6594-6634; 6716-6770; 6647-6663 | 0.430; 3.4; 1.75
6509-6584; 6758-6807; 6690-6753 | 0.408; 6.4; 1.4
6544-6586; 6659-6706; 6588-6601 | 0.388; 8.06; 1.69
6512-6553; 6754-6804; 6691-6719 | 0.368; 5.1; 1.4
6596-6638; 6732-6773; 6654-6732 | 0.199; 3.25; 1.51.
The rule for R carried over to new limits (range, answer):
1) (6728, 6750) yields 1.79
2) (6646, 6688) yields 1.8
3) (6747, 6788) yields 1.38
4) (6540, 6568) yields 8.57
